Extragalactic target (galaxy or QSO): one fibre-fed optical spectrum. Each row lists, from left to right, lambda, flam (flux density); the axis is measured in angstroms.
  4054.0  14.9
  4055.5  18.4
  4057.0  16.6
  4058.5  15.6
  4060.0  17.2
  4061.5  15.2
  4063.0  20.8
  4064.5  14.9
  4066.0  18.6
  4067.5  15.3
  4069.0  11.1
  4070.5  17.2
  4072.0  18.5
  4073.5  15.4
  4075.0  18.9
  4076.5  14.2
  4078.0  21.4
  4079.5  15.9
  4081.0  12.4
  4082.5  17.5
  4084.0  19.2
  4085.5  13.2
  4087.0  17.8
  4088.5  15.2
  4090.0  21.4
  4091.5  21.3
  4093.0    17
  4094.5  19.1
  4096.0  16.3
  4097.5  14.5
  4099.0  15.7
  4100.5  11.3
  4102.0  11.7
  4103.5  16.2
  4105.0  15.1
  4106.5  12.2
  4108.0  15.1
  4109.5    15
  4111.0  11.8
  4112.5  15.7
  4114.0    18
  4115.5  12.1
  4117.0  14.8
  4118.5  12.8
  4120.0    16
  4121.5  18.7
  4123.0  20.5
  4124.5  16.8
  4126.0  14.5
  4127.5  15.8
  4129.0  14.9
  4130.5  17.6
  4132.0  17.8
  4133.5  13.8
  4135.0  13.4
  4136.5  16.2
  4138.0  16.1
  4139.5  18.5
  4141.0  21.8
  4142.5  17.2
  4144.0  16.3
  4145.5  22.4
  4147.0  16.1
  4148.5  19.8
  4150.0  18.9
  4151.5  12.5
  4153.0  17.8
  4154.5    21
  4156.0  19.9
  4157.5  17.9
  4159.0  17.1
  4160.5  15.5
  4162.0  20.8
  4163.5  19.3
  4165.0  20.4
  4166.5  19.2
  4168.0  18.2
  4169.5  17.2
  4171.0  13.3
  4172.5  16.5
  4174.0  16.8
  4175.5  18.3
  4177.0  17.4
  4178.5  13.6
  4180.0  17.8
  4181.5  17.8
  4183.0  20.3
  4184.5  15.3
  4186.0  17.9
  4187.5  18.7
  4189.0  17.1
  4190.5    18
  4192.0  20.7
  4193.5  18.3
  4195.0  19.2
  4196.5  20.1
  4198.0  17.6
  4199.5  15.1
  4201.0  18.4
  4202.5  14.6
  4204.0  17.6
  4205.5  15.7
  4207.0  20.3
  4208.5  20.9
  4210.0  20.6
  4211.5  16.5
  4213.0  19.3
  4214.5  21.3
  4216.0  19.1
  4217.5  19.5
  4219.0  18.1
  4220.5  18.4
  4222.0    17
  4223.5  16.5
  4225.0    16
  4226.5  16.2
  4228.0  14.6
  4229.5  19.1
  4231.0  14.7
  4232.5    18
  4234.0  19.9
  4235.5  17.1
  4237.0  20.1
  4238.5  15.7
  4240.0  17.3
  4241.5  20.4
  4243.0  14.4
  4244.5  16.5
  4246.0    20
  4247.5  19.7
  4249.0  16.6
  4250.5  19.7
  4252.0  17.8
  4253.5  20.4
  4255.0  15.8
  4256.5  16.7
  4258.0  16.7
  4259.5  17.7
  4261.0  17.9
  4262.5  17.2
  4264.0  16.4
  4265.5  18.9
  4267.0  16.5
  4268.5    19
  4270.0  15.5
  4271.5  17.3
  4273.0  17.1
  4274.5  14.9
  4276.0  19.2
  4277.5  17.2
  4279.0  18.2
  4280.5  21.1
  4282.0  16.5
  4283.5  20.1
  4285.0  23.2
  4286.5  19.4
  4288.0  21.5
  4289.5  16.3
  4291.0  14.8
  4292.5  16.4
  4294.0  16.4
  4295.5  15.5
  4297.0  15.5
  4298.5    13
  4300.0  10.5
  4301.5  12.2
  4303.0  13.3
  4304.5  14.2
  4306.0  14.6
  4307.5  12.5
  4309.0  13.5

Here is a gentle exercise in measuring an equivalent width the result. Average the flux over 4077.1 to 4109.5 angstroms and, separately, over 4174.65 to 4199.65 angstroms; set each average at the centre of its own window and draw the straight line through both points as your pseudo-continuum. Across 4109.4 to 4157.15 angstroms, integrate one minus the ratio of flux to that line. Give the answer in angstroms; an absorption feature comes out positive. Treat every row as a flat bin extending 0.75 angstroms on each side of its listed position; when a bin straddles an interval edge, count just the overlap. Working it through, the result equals 0.5 angstroms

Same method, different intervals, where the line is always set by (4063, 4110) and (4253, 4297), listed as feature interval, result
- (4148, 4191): -2.3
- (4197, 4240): -1.4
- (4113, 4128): 0.4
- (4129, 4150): -1.1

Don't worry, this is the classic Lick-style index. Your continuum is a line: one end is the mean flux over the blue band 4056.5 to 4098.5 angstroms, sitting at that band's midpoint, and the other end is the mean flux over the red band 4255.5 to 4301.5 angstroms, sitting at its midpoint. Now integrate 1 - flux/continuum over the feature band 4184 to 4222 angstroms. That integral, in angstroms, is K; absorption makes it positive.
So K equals -2.91 angstroms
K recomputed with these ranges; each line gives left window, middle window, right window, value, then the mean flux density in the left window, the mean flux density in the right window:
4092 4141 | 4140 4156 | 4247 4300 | -2.48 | 15.6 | 17.5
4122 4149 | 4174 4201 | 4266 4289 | -0.28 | 17.2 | 18.4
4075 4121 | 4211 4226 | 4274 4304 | -1.64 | 15.7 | 16.8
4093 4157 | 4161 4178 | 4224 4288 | -1.08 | 16.2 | 17.8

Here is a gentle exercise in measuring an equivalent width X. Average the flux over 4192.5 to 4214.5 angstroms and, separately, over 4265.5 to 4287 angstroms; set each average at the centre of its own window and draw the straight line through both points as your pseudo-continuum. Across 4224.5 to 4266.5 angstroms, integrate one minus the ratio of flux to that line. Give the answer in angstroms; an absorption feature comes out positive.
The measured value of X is 1.6 angstroms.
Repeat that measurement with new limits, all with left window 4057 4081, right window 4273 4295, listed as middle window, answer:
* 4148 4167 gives -1.4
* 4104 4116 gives 1.7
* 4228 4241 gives 0.1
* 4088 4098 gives -0.8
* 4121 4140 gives 0.6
